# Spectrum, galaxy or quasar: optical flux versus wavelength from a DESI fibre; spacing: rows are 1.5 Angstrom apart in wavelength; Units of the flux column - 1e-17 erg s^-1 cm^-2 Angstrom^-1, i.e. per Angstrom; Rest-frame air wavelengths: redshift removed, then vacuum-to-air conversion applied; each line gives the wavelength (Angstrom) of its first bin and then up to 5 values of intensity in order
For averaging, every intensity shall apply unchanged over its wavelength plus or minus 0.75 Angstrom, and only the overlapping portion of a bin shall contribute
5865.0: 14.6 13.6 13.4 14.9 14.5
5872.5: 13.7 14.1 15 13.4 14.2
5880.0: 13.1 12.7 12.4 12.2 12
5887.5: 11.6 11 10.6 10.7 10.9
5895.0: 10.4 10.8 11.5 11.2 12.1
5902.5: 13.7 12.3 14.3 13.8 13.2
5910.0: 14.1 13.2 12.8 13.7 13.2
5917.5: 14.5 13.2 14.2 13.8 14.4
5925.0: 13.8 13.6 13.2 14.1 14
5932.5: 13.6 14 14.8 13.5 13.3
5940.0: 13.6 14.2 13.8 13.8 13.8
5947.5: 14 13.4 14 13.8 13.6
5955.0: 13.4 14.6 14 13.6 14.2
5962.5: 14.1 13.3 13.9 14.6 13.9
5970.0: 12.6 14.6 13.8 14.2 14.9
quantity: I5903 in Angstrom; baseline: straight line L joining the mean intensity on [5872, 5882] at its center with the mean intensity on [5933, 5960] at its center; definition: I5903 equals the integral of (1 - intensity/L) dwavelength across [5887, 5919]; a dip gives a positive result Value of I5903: 3.3 Angstrom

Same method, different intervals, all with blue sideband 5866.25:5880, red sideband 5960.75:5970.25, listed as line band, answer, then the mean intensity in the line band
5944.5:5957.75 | 0.0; 13.8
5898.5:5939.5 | 1.2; 13.5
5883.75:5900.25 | 3.3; 11.2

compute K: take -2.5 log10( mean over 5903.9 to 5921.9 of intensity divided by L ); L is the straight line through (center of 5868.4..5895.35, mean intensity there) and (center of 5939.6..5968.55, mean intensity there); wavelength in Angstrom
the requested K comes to -0.03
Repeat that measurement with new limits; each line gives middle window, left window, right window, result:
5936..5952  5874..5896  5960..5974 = -0.03 mag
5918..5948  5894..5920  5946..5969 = -0.04 mag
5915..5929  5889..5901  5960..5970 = -0.14 mag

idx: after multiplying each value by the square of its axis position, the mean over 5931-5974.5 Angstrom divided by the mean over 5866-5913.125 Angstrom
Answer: 1.1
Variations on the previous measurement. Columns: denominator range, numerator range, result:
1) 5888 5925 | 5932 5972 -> 1.11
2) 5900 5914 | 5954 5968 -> 1.07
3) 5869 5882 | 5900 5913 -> 0.96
